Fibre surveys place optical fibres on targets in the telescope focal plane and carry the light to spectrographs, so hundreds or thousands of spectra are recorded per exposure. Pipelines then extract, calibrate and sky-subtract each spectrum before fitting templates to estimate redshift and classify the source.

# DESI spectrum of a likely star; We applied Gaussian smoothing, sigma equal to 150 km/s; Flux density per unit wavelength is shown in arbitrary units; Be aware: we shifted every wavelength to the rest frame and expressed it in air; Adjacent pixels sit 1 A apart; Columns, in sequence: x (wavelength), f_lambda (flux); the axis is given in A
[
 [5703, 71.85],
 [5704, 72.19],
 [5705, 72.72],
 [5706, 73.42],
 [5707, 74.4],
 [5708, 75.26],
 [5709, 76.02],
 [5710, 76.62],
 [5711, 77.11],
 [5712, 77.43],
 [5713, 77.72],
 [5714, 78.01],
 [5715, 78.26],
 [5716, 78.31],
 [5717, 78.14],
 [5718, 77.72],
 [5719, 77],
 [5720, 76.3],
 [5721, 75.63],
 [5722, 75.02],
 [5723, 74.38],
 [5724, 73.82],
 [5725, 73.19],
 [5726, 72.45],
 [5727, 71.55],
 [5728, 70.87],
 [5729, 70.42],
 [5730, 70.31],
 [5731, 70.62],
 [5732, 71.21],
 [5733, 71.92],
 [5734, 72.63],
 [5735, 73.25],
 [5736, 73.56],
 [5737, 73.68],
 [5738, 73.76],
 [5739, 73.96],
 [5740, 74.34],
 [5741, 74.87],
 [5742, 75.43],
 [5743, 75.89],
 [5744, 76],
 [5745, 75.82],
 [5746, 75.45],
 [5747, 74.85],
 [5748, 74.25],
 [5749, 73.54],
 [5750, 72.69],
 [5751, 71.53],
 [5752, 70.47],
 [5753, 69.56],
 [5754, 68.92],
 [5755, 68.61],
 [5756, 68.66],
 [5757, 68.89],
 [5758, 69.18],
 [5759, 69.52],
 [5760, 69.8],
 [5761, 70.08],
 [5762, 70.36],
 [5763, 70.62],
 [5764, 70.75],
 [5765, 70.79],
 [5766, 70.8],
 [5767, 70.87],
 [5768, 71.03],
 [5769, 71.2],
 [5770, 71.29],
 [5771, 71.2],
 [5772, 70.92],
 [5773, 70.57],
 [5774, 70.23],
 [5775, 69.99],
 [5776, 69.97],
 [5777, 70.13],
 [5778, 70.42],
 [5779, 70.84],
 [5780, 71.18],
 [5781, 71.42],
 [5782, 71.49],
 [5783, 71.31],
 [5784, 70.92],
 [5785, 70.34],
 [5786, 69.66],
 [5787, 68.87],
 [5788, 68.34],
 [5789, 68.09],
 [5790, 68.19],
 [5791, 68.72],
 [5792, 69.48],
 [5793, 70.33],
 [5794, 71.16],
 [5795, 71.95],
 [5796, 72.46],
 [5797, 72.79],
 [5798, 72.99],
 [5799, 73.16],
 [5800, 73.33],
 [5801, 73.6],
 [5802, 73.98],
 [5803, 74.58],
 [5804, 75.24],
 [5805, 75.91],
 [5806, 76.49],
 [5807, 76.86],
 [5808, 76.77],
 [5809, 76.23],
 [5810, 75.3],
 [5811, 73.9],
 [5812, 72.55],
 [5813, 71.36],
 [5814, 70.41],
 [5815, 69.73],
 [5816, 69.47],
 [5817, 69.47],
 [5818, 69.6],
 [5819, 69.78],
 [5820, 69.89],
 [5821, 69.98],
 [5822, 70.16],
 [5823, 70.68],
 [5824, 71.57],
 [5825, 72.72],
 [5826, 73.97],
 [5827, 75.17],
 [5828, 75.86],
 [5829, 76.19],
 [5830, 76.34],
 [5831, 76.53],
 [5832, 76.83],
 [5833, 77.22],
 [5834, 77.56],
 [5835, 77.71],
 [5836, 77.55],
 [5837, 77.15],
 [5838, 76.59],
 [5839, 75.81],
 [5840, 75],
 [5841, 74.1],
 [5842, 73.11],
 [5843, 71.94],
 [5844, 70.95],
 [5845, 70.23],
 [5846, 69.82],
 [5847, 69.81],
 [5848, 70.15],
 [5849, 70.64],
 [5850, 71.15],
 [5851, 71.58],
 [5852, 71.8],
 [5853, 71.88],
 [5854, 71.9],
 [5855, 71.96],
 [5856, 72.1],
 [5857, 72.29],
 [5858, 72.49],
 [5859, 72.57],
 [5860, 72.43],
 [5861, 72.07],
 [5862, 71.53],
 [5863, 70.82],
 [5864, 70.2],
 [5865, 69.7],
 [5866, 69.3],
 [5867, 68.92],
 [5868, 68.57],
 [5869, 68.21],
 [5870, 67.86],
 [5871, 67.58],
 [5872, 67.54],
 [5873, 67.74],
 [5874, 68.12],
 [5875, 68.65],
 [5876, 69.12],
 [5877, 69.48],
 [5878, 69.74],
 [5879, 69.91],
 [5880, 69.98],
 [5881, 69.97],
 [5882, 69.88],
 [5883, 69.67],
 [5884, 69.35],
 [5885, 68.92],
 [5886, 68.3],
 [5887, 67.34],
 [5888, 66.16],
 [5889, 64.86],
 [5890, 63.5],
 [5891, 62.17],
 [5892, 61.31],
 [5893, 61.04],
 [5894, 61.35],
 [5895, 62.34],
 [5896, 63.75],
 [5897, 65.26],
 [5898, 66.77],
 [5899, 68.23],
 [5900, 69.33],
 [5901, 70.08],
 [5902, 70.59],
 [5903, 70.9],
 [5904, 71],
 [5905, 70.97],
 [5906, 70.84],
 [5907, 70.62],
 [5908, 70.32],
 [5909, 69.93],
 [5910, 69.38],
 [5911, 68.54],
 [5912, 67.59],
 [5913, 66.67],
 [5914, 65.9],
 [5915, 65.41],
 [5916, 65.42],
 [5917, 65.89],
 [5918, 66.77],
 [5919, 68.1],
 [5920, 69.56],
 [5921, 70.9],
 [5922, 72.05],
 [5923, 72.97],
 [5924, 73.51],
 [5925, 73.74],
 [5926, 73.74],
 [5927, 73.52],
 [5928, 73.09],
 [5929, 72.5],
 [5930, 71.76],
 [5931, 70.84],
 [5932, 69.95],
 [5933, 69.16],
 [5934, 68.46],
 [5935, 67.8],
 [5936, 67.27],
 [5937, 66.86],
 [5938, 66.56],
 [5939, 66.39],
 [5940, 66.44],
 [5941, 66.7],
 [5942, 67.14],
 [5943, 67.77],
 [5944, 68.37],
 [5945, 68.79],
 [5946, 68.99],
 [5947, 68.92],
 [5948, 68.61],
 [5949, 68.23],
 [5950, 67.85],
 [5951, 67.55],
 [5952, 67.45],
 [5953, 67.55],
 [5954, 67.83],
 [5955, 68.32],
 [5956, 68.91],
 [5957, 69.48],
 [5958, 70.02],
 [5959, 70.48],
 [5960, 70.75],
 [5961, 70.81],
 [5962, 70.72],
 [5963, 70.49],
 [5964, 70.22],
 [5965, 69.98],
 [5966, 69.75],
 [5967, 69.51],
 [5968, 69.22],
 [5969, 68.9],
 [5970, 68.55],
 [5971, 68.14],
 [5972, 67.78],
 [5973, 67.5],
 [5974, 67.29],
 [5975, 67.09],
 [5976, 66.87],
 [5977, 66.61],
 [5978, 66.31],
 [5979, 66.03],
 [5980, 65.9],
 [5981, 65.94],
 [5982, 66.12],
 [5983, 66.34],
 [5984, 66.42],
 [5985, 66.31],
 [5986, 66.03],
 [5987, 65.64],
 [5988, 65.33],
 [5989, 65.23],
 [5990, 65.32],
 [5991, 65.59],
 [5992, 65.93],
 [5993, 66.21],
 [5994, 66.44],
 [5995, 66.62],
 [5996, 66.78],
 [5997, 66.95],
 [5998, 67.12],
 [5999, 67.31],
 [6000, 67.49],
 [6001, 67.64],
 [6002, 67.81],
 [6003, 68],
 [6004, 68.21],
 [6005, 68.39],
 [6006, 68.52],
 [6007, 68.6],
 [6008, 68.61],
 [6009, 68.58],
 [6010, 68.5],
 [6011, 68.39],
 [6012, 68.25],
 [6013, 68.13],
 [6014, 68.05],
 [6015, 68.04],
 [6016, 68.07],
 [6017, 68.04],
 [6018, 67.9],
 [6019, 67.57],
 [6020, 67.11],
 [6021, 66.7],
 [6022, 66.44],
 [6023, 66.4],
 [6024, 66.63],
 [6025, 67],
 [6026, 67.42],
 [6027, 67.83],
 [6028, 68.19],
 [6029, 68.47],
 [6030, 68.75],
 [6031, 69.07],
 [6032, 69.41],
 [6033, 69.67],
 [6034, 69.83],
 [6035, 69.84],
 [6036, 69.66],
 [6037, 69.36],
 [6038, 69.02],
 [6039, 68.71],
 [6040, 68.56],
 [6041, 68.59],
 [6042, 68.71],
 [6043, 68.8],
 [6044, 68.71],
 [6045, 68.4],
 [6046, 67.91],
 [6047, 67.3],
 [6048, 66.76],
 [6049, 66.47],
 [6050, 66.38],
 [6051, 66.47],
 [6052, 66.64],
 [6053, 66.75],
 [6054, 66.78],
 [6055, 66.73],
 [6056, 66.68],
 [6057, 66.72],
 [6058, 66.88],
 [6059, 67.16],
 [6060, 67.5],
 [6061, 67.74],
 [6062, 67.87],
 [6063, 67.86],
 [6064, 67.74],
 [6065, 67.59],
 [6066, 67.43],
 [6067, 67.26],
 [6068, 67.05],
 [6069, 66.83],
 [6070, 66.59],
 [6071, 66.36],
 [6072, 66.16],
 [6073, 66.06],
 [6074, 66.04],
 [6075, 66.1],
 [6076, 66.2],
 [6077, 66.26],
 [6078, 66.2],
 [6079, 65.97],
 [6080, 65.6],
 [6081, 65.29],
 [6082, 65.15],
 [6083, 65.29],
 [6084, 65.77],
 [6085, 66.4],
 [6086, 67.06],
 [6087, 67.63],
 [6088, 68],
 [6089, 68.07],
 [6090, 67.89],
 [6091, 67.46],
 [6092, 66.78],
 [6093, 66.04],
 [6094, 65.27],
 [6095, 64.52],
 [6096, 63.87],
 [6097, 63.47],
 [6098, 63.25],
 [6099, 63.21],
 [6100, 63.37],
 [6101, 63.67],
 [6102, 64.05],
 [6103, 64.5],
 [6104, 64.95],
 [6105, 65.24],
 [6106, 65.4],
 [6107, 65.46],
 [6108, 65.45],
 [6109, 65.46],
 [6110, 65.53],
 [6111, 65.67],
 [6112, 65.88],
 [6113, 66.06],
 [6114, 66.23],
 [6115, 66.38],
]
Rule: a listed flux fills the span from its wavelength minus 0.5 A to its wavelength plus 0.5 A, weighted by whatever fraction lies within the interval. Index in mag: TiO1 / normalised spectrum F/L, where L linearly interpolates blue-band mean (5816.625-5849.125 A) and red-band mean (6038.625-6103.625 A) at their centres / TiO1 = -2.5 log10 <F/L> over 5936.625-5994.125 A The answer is 0.03 mag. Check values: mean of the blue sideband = 73.4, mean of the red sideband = 66.5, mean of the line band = 67.7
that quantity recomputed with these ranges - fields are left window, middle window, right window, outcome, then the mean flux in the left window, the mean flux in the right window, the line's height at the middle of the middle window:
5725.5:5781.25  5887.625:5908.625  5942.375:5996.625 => 0.037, 71.7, 67.8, 69.1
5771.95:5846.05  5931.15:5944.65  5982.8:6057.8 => 0.029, 72.6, 67.6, 69.5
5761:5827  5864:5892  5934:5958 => 0.023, 71.5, 67.9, 69.5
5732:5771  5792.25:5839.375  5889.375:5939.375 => -0.046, 72.1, 68.4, 70.6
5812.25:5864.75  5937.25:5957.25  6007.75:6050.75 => 0.035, 72.6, 68.1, 70.1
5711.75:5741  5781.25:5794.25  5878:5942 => 0.039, 74.3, 68.4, 72.3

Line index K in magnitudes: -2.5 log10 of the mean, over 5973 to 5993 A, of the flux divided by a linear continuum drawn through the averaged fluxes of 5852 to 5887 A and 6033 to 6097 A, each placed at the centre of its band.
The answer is 0.03 mag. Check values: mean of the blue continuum 70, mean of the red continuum 67.1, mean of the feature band 66.2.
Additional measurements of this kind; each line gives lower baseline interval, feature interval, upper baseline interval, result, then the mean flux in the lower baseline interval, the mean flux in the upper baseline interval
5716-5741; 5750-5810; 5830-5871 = 0.03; 73.7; 72.4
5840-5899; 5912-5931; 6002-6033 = -0.02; 69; 68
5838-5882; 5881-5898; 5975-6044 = 0.07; 70.7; 67.5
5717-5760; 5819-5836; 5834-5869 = -0.03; 72.9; 72.2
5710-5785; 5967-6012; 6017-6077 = 0.02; 72.6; 67.6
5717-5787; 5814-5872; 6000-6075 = -0.02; 72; 67.7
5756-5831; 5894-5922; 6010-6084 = 0.03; 71.6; 67.4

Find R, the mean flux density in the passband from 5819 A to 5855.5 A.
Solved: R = 73.3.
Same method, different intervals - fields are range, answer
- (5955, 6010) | 67.7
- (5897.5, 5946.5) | 69.3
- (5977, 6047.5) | 67.6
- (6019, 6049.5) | 68.2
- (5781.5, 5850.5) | 72.7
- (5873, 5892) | 67.9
